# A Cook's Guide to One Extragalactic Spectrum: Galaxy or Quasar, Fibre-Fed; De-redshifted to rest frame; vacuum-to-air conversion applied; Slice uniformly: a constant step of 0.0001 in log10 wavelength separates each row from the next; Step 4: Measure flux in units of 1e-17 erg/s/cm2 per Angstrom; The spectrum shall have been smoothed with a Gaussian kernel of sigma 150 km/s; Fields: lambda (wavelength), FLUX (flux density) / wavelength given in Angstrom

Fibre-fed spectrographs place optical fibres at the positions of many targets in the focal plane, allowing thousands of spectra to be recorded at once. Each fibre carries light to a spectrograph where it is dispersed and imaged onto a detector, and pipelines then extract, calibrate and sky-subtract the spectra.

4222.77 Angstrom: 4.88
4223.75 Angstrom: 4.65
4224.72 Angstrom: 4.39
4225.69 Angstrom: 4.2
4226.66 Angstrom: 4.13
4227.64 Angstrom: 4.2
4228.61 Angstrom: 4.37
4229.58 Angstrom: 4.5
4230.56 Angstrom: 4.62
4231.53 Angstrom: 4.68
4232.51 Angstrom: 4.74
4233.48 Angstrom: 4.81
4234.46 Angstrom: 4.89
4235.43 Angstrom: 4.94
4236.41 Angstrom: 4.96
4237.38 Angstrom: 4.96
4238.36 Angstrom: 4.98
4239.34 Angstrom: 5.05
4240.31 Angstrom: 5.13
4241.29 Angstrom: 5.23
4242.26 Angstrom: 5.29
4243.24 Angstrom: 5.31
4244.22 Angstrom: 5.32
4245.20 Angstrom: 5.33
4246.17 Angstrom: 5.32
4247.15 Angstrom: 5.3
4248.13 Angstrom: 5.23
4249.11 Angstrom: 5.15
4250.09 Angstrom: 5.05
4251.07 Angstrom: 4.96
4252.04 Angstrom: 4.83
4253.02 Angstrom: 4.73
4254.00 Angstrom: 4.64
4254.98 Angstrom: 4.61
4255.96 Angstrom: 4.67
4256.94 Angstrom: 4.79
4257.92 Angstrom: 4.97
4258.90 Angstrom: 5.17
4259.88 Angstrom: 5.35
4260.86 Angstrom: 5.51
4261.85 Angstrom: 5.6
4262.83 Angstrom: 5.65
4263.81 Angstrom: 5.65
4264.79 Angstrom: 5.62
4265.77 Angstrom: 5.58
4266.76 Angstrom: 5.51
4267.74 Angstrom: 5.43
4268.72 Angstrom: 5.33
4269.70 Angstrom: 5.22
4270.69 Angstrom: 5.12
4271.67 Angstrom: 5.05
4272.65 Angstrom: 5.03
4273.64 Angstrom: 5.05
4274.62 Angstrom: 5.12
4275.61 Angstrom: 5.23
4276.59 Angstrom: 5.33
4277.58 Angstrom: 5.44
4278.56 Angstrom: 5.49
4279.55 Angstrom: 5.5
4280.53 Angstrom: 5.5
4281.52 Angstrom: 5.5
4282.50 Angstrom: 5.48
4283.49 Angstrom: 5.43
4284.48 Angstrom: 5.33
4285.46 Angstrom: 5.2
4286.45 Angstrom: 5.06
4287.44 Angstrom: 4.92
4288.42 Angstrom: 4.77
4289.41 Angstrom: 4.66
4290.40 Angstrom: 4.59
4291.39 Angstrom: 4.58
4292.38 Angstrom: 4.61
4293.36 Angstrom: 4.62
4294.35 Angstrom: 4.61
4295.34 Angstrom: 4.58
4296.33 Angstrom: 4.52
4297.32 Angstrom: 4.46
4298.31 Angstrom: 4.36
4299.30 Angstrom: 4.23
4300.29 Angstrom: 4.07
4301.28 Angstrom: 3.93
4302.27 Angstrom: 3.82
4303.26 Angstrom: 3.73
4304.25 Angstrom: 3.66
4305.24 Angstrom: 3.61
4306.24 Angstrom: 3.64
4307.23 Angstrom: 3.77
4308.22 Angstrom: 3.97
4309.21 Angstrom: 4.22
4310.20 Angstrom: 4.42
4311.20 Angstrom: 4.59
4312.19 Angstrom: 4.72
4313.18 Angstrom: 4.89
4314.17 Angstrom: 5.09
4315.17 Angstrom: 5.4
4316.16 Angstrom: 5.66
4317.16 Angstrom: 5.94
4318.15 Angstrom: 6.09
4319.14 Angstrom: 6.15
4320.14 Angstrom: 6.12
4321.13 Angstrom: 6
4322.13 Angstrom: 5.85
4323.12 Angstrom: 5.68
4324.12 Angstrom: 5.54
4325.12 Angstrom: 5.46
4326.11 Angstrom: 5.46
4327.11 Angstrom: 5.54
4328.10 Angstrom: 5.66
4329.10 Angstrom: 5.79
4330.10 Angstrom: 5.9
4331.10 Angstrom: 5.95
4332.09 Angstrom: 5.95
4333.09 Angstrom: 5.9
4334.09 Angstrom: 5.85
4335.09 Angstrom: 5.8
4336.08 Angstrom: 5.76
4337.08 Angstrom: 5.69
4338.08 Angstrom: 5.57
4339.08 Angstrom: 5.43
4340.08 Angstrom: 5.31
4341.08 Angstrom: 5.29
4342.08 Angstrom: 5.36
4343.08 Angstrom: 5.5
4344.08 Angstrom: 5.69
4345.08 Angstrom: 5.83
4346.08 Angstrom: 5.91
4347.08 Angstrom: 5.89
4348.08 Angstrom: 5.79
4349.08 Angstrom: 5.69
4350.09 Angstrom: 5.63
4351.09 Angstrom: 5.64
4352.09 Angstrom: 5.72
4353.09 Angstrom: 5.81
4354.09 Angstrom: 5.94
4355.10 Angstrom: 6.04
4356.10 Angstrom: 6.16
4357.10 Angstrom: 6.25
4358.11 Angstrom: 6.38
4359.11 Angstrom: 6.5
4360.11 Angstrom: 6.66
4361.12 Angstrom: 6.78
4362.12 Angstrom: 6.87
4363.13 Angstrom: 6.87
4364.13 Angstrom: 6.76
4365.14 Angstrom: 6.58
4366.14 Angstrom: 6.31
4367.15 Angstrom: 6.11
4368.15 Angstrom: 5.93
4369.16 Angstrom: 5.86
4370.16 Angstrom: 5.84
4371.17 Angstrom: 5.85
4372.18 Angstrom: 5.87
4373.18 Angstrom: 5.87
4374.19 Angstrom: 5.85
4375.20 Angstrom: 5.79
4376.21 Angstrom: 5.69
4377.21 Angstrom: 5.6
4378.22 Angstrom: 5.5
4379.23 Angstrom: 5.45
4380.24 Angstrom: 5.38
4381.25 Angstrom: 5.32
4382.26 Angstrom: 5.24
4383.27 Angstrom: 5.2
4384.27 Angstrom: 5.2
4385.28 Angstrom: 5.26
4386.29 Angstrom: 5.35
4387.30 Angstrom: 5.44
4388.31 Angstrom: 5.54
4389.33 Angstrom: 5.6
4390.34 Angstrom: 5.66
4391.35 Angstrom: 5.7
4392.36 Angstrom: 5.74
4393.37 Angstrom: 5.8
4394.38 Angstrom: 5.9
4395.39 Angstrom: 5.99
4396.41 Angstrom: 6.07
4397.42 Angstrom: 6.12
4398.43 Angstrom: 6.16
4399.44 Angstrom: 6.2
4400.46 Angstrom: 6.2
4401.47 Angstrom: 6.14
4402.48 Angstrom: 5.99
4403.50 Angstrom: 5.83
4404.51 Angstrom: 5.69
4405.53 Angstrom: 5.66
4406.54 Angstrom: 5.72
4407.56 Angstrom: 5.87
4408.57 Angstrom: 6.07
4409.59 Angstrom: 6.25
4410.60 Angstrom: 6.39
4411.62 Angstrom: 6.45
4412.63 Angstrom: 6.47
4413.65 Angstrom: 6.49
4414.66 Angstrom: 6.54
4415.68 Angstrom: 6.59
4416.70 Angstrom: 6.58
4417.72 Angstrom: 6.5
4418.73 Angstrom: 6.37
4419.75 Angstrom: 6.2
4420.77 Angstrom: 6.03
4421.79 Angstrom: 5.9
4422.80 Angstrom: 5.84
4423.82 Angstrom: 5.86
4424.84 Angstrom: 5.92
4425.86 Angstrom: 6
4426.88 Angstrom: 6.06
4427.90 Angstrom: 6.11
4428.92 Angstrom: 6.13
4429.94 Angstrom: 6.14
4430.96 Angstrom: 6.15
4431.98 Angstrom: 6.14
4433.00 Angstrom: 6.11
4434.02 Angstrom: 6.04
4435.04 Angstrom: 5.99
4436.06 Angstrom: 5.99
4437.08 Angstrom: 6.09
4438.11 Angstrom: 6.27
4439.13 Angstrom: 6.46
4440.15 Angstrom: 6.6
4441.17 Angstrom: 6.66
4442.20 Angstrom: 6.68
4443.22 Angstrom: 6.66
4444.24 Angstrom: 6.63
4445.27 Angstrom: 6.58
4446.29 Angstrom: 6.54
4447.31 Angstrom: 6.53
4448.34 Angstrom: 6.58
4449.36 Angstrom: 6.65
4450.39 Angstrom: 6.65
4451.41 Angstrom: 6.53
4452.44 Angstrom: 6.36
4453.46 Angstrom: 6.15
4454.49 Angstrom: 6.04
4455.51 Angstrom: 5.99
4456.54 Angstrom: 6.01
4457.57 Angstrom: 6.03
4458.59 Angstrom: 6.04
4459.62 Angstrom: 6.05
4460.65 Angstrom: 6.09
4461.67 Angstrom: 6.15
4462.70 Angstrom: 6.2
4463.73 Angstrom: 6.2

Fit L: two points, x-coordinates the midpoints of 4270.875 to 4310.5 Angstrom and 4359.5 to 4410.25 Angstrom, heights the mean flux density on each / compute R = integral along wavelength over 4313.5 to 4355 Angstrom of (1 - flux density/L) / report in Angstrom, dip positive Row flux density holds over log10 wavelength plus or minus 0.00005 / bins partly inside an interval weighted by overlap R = -3.8 Angstrom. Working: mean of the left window 4.68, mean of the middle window 5.71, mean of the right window 5.89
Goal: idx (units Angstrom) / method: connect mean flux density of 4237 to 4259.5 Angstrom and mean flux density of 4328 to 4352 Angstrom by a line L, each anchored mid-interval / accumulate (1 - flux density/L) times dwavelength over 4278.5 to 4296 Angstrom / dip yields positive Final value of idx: 1.03 Angstrom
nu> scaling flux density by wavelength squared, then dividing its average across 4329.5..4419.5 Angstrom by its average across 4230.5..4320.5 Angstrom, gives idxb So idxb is 1.25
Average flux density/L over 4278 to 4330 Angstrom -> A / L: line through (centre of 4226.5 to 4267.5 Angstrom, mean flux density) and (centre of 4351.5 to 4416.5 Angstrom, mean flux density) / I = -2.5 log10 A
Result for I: 0.10 mag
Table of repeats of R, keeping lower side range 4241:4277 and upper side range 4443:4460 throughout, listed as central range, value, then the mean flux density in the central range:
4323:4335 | -0.2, 5.72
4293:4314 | 4.8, 4.22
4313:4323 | -0.3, 5.75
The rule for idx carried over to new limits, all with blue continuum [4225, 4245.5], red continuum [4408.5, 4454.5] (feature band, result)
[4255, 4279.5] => -1.0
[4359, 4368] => -1.2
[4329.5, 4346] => -0.2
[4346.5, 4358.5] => -0.4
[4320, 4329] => -0.3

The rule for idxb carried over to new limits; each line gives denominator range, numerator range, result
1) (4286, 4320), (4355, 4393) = 1.32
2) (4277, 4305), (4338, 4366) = 1.31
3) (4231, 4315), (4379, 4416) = 1.27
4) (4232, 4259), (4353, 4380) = 1.29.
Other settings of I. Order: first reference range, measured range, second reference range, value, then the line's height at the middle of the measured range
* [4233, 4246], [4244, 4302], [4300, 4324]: -0.02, 4.97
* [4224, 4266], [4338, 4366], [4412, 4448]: -0.05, 5.74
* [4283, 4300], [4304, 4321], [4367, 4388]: 0.02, 4.94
